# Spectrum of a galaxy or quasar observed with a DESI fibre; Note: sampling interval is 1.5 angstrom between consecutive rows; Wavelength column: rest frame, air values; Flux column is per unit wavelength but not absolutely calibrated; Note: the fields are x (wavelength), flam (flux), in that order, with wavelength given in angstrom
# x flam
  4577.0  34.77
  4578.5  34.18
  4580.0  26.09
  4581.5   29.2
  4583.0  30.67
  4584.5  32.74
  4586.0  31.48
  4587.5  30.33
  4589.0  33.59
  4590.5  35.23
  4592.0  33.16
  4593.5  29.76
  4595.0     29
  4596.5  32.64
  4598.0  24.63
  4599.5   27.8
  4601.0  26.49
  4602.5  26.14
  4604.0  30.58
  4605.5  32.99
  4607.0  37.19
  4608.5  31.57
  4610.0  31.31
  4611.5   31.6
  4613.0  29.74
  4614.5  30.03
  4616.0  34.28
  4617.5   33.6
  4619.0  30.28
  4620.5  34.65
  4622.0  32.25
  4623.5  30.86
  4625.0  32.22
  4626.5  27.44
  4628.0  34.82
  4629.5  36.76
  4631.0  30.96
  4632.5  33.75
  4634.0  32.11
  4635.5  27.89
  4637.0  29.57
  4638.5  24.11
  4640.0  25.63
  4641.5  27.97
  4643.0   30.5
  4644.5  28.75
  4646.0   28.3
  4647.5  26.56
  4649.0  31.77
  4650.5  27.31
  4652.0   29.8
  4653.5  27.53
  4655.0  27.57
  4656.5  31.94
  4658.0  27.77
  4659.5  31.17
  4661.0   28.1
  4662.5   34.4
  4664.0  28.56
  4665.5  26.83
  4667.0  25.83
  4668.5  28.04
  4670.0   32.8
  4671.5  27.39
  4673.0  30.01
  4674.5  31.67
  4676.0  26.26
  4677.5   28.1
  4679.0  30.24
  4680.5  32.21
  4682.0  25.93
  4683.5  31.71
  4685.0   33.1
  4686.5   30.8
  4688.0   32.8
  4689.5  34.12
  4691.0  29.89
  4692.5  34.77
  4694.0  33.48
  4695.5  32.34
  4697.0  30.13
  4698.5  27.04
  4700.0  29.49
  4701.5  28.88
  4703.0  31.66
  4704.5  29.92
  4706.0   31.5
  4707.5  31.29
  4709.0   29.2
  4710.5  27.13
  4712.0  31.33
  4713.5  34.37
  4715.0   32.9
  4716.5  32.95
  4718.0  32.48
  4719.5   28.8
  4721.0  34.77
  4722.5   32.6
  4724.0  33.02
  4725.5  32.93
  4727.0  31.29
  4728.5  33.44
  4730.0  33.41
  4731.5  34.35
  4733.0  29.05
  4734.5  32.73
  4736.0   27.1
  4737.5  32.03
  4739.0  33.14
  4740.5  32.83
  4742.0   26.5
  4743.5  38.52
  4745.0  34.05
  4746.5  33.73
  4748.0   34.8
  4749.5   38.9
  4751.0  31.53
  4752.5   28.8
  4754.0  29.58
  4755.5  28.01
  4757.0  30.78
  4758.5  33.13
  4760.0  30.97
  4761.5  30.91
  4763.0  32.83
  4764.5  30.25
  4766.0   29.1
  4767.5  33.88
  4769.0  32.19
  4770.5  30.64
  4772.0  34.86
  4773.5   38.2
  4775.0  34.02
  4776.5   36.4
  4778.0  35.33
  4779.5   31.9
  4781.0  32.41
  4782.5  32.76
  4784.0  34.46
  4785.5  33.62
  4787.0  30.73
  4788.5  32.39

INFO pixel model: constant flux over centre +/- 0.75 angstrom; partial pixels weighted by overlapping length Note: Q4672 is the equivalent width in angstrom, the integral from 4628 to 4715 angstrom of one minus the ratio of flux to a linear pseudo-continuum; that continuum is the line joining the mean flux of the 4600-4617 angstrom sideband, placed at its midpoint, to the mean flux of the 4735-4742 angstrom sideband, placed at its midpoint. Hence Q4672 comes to 2.52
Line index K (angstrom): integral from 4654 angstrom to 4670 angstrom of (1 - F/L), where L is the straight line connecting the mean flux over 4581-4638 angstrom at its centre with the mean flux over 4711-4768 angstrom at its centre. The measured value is 1.2 angstrom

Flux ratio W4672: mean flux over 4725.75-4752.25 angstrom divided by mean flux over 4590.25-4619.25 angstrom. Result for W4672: 1.1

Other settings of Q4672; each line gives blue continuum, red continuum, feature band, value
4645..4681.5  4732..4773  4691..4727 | -0.96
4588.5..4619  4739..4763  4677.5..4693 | 0.18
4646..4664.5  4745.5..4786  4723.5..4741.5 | -0.17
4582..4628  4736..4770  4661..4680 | 1.43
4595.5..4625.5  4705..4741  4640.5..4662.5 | 1.57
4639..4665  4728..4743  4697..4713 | 0.40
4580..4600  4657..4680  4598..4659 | -0.61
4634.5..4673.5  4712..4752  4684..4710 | -0.22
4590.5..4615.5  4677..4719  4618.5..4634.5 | -0.93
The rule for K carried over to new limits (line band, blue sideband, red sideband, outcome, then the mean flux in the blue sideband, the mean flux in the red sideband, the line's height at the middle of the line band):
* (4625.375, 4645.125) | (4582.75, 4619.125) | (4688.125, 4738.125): 0.7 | 31.1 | 31.5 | 31.2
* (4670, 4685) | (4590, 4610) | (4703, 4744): 0.8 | 30.5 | 31.8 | 31.3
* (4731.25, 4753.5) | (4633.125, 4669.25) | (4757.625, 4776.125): -0.5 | 28.7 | 32.6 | 31.8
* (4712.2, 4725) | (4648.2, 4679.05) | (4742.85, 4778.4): -0.6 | 29.2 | 32.9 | 31.3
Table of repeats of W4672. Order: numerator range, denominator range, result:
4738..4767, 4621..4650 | 1.06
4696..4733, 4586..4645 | 1.02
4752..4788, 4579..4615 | 1.06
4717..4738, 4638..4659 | 1.13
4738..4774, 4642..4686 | 1.10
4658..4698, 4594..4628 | 0.98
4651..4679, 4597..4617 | 0.96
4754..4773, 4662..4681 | 1.07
